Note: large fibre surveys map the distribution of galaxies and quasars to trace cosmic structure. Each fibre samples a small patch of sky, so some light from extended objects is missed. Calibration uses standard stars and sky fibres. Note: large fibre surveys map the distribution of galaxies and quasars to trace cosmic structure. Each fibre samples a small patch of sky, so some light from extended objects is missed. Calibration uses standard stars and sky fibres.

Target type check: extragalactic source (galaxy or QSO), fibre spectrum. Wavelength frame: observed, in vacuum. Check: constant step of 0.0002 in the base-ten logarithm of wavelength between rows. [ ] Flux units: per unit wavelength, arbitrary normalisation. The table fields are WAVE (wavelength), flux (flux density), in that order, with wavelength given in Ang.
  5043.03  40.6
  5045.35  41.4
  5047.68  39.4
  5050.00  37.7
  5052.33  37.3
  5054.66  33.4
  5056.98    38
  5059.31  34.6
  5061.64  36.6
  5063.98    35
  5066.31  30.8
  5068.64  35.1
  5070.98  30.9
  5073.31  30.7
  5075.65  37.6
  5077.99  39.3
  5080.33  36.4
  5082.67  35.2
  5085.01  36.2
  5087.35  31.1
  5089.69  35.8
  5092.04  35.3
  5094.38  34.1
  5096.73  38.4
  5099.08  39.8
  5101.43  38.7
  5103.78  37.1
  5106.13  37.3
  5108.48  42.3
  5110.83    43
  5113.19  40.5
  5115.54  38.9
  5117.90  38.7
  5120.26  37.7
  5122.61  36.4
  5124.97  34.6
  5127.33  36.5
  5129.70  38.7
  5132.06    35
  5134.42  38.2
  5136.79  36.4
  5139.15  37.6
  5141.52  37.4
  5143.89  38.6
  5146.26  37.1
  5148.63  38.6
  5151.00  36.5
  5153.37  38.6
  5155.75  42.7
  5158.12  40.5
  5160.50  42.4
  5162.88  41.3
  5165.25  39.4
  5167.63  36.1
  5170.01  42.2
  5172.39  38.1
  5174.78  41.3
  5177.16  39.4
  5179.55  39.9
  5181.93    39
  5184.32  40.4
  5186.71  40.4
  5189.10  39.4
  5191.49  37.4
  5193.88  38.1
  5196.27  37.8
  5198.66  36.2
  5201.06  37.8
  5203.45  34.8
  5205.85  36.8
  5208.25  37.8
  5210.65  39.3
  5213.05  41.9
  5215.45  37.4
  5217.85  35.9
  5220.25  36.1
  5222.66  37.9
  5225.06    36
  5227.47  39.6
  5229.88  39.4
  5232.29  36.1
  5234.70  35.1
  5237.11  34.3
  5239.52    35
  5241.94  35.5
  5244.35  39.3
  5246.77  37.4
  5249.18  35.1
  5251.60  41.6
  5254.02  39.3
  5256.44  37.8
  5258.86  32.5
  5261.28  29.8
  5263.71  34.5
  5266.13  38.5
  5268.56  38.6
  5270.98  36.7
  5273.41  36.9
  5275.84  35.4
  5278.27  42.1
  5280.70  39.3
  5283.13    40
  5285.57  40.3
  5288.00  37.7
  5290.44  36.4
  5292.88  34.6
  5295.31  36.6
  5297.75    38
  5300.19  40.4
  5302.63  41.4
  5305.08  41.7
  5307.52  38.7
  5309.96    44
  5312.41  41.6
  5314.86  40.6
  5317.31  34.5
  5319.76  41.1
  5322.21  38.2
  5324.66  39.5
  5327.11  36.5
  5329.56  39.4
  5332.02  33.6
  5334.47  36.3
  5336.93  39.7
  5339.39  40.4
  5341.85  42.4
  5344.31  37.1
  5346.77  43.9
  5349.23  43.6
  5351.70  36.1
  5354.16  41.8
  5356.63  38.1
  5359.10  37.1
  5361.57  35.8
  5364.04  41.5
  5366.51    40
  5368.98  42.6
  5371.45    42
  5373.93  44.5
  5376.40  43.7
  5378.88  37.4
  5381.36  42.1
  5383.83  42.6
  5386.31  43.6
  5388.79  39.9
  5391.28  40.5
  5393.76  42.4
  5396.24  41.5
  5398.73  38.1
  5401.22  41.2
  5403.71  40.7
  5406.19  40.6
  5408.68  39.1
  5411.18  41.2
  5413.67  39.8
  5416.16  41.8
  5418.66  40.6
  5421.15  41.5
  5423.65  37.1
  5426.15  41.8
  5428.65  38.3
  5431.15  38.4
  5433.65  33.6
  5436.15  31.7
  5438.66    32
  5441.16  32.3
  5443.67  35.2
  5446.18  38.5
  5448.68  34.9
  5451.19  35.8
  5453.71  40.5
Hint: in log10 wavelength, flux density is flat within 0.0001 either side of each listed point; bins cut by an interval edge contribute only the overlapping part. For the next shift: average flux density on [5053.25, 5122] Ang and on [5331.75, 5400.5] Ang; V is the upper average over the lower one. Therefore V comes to 1.1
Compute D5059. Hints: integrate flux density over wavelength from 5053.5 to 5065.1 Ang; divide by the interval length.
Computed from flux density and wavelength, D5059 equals 35.5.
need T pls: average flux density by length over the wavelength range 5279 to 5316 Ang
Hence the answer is 39.5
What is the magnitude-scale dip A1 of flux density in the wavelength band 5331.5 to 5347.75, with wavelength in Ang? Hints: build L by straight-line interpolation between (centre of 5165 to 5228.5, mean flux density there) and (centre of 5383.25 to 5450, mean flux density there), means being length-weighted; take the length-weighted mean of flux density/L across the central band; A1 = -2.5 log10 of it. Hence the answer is -0.016 mag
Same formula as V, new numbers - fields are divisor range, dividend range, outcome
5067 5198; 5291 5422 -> 1.06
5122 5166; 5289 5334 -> 1.01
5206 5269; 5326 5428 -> 1.09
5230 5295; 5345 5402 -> 1.10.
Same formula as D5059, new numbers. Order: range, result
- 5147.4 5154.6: 37.9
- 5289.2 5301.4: 37.2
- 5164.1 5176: 39.4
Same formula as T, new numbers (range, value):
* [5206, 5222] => 38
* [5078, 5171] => 38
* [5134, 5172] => 39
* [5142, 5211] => 38.9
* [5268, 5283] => 38.3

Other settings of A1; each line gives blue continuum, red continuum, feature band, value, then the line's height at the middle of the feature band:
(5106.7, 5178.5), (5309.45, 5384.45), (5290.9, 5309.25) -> 0.022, 39.6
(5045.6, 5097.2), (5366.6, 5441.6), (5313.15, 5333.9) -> 0.023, 38.8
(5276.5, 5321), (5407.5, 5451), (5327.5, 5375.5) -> -0.033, 38.6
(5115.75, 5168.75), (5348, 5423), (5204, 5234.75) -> 0.037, 39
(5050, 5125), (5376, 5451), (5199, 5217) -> -0.012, 37.4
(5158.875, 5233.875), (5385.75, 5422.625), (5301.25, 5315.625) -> -0.043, 39.7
